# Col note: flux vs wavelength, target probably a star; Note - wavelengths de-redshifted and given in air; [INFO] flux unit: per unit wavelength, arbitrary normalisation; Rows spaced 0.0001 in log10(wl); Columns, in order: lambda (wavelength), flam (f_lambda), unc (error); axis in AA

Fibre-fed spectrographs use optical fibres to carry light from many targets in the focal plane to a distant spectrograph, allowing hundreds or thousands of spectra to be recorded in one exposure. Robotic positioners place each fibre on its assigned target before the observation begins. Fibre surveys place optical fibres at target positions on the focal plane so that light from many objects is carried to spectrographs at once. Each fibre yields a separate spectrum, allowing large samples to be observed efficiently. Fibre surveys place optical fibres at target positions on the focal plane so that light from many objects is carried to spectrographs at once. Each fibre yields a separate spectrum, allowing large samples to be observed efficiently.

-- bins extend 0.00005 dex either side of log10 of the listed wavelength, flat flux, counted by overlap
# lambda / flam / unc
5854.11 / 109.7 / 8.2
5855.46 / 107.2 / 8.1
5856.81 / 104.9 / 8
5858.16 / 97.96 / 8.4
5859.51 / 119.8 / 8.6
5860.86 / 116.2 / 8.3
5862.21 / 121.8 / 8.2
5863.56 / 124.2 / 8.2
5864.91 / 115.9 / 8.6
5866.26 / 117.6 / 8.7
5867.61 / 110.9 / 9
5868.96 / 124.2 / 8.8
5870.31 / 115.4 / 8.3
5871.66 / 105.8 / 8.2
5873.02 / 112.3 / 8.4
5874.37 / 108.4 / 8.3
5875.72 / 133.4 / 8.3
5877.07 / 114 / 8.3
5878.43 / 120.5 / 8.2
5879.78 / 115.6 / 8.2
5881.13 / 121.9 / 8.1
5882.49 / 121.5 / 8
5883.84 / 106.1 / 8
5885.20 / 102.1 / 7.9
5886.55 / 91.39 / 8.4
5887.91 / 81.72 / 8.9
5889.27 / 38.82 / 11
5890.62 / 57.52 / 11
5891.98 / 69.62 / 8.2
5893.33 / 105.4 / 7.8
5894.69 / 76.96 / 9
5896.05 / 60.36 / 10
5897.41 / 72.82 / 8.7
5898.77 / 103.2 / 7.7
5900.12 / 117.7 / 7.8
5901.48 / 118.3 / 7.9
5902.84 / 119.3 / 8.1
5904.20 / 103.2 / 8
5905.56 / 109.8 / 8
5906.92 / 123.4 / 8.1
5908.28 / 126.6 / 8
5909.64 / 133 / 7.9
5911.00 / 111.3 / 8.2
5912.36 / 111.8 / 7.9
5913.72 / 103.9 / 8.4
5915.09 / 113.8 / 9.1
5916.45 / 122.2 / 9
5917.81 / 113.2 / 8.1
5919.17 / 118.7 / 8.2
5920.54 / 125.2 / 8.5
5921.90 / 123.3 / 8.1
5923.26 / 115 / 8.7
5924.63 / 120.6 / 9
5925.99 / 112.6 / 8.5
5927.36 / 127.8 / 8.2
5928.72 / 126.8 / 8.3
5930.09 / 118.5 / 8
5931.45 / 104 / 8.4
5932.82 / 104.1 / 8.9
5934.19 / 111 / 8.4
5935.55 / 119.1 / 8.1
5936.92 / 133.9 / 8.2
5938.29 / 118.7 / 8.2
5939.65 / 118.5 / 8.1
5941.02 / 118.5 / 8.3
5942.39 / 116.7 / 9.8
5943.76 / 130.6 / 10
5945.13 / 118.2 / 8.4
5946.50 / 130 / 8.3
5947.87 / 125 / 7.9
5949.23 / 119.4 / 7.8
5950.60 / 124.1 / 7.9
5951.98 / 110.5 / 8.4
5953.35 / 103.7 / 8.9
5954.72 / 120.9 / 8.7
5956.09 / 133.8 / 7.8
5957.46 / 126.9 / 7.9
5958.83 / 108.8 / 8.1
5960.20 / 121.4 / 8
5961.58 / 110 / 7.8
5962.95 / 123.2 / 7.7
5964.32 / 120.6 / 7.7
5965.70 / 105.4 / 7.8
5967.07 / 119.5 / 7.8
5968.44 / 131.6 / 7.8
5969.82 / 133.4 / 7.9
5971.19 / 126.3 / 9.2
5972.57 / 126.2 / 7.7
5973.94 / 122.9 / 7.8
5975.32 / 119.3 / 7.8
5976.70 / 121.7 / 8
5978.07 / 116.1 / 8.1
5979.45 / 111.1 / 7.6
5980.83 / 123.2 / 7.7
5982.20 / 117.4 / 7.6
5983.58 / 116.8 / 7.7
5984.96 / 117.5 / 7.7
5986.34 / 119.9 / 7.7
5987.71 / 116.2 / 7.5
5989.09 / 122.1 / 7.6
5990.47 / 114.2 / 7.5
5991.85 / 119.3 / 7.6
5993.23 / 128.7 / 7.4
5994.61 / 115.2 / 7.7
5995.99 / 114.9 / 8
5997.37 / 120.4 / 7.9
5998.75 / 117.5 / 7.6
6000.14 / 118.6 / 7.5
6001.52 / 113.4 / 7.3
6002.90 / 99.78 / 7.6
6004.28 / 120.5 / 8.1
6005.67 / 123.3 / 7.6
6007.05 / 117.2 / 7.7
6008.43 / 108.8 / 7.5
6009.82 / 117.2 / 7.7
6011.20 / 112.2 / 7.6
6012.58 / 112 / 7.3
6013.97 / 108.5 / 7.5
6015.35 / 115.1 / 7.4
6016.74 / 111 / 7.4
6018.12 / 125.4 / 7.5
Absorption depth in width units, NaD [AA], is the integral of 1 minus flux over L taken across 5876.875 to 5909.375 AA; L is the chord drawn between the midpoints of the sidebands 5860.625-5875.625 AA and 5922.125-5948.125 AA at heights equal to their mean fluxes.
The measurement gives 5.0 AA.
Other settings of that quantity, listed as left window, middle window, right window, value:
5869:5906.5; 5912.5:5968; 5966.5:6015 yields -4.5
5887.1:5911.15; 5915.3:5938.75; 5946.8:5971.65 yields -2.5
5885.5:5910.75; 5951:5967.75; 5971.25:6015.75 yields -1.2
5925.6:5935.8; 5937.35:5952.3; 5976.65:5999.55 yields -0.7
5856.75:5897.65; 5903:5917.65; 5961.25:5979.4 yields -0.9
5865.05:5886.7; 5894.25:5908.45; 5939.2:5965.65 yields 1.7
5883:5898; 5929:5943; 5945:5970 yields -1.3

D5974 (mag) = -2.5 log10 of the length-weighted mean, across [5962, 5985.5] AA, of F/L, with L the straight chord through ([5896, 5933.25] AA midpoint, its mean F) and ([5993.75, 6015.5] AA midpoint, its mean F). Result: -0.06 mag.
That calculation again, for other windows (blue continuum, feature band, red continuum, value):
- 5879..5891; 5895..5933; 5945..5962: -0.08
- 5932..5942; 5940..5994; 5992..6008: -0.03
